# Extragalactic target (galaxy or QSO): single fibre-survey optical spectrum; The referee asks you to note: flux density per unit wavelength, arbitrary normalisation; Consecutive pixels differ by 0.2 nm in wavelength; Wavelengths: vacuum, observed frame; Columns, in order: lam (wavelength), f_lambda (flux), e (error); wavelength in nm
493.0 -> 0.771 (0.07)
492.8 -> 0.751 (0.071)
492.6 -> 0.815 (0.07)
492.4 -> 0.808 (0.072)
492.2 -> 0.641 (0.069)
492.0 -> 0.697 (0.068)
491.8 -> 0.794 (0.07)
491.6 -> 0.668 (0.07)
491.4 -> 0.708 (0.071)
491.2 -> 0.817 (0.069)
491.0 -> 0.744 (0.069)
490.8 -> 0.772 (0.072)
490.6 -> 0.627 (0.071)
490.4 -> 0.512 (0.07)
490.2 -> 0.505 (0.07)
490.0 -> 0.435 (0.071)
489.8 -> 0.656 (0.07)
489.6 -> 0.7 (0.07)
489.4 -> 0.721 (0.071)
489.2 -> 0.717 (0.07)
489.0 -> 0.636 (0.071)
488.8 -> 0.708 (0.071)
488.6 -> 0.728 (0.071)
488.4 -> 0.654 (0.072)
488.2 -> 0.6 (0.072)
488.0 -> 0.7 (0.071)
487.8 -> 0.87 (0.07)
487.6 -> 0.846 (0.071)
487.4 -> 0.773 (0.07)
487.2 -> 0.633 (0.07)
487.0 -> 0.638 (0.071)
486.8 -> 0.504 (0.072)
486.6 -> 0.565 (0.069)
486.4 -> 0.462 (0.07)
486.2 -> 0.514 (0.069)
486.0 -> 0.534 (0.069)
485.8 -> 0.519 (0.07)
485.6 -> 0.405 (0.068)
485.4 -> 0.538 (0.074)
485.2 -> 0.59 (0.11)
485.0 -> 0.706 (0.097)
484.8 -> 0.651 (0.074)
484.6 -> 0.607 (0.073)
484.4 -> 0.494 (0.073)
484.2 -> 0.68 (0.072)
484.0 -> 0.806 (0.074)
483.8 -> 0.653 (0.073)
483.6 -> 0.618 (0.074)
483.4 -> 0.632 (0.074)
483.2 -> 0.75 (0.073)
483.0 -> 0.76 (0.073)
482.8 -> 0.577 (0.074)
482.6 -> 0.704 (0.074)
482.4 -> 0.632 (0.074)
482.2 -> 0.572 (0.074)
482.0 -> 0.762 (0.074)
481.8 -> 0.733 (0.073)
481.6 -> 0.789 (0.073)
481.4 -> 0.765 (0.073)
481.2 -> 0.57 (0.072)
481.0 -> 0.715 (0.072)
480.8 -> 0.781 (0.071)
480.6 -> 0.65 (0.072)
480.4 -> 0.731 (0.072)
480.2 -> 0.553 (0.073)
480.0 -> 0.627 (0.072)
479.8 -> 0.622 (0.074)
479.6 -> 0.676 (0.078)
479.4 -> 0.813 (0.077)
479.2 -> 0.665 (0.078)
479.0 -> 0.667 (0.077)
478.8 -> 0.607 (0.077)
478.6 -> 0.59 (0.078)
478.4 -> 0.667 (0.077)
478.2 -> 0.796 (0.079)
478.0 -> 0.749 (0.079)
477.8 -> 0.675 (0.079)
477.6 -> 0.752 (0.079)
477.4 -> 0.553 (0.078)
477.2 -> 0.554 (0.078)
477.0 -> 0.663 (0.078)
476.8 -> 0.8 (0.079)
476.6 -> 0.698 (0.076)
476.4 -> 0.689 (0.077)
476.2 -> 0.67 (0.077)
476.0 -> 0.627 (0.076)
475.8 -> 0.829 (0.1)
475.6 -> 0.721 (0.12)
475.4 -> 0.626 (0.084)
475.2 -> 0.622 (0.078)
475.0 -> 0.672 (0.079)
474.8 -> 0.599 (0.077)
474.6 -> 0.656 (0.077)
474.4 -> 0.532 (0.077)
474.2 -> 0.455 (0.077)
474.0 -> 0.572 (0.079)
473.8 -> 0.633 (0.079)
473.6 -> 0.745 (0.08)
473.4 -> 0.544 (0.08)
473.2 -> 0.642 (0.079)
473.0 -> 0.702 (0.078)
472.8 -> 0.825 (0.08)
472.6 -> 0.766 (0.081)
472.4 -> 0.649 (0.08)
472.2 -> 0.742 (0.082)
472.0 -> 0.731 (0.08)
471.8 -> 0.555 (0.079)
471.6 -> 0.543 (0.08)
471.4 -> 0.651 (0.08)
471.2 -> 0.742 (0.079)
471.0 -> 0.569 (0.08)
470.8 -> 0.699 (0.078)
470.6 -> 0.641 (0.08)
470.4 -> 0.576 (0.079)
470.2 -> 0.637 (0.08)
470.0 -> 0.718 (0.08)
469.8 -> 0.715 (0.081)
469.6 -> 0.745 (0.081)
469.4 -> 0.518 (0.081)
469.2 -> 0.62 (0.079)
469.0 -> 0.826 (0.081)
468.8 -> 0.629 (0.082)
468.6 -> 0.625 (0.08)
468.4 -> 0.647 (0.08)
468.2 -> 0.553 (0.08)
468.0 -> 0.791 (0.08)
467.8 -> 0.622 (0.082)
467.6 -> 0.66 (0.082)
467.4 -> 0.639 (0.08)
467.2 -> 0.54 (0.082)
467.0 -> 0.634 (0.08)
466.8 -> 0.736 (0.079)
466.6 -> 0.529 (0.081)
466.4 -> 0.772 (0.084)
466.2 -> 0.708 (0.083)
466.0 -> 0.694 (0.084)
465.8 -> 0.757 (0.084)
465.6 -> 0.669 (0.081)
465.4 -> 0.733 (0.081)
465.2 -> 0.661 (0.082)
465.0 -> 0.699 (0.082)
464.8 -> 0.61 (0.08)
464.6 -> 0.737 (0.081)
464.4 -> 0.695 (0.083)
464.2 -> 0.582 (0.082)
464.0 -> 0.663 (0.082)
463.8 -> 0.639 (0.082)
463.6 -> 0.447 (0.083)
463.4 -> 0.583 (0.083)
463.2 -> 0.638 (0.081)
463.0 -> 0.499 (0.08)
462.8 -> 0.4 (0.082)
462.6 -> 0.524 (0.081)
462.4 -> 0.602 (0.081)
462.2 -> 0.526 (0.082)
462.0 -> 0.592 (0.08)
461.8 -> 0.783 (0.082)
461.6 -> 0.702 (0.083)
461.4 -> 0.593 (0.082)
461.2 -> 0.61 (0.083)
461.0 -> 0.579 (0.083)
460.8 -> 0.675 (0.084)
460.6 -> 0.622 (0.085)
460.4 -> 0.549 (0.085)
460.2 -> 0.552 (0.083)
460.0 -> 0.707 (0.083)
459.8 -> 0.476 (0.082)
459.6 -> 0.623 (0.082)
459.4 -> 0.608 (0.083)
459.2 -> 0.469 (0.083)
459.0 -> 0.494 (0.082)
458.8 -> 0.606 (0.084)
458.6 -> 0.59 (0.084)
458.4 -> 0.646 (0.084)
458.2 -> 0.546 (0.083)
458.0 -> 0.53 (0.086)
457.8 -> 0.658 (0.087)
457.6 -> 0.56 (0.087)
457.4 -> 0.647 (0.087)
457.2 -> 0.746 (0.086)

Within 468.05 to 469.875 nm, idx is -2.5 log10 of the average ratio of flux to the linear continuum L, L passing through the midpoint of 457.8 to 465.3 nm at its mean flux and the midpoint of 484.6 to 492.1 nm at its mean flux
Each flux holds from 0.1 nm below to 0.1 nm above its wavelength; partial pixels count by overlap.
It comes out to -0.08 mag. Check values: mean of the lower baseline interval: 0.597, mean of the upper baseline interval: 0.644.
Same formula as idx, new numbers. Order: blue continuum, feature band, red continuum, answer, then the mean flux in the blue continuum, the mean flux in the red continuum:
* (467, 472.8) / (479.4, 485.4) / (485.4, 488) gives -0.08 mag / 0.658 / 0.606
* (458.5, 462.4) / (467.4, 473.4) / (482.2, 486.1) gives -0.10 mag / 0.598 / 0.623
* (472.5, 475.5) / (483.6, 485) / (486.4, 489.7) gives 0.03 mag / 0.639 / 0.68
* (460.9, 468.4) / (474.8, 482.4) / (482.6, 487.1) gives -0.12 mag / 0.633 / 0.602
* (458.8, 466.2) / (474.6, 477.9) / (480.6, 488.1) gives -0.06 mag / 0.612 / 0.65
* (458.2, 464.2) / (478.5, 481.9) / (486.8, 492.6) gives -0.04 mag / 0.585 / 0.689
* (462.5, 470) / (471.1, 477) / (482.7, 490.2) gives -0.04 mag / 0.643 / 0.636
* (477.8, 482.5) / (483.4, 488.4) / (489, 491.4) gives 0.08 mag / 0.684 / 0.657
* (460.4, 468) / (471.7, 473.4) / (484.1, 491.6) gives -0.10 mag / 0.632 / 0.635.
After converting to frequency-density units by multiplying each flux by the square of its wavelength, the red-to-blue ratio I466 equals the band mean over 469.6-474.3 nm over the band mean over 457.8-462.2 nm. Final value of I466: 1.2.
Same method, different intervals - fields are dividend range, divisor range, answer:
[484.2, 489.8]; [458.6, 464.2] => 1.21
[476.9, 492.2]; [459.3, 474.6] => 1.11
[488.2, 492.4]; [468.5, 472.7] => 1.10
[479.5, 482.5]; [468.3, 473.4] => 1.06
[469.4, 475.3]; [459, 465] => 1.14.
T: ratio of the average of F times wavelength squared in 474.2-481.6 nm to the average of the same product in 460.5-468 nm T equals 1.1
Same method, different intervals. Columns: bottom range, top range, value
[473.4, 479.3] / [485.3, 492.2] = 1.03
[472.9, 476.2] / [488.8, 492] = 1.12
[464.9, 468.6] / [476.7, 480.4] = 1.05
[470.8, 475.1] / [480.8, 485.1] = 1.09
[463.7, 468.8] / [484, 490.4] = 1.03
